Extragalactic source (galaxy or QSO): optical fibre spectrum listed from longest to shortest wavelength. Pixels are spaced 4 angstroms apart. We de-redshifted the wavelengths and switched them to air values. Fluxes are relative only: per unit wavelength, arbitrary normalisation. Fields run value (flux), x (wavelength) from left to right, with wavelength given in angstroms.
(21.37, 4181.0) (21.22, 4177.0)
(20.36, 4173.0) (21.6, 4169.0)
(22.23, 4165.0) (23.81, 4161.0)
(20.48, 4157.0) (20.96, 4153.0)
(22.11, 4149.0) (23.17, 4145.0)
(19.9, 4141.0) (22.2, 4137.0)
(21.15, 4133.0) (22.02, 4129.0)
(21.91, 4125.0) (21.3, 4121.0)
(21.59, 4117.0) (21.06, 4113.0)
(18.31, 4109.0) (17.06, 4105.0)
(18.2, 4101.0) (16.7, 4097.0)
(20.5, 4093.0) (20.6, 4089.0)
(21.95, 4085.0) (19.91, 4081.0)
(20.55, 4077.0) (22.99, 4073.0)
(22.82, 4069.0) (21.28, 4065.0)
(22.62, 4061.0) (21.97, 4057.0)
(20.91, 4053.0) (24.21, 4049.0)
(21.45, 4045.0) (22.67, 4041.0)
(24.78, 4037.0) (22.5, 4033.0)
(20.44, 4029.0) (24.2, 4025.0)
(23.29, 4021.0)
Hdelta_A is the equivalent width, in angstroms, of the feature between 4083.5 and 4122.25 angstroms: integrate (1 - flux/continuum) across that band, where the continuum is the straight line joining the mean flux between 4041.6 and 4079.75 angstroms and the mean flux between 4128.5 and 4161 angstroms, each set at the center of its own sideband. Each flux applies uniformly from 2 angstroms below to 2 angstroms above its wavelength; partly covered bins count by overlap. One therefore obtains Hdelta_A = 3.85 angstroms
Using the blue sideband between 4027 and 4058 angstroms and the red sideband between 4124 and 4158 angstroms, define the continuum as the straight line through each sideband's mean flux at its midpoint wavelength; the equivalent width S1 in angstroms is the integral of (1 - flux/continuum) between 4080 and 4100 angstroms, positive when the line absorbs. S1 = 1.9 angstroms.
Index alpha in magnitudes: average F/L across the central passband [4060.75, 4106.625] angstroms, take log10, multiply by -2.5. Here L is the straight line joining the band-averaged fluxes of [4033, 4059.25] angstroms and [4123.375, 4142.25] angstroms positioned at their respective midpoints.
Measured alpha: 0.091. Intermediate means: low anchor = 22.7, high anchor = 21.5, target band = 20.4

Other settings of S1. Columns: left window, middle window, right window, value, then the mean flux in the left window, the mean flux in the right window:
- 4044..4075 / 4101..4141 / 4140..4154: 2.4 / 22.3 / 21.7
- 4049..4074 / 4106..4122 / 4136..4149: 1.2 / 22.2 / 21.8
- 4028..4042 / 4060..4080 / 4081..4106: -1.2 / 22.7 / 19.3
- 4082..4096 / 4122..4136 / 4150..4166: -0.2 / 20.6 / 21.9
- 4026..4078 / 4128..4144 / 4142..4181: 0.3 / 22.3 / 21.7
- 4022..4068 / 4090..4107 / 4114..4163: 2.9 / 22.5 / 21.7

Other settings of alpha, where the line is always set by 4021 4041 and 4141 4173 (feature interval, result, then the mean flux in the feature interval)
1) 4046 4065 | 0.024 mag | 22.3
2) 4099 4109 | 0.247 mag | 17.8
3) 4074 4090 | 0.080 mag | 20.9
